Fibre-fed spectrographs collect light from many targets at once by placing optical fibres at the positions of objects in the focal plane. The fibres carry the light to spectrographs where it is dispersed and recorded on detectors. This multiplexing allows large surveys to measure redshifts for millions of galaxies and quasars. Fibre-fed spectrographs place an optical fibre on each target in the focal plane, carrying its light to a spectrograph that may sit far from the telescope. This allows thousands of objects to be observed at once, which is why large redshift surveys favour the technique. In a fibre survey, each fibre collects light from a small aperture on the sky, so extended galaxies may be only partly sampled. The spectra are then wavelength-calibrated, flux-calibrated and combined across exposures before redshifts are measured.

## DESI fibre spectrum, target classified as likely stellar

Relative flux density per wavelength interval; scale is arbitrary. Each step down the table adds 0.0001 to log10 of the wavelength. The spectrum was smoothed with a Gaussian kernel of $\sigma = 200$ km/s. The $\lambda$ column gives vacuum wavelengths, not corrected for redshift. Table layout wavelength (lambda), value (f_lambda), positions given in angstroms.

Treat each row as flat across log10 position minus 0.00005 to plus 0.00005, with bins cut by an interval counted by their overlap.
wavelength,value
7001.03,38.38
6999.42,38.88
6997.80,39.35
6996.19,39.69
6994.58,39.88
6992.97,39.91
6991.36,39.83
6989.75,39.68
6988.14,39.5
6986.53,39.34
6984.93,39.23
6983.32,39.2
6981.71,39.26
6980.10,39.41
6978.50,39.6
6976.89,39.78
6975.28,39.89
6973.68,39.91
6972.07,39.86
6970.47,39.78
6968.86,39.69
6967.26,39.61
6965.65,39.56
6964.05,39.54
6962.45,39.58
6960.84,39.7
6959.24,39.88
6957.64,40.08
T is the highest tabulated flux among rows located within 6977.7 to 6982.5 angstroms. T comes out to 39.6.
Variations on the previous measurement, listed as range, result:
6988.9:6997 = 39.91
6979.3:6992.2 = 39.83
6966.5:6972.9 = 39.86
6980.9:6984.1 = 39.26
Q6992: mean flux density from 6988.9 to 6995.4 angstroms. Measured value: 39.8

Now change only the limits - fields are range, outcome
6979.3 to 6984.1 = 39.3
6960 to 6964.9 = 39.6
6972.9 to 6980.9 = 39.7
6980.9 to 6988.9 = 39.3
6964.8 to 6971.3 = 39.7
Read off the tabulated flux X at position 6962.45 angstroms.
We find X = 39.58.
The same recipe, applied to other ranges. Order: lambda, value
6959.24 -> 39.88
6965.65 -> 39.56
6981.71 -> 39.26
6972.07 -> 39.86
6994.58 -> 39.88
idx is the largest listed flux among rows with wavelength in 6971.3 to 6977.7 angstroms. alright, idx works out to 39.91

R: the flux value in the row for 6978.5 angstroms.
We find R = 39.6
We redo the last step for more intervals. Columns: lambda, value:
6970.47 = 39.78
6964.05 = 39.54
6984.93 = 39.23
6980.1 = 39.41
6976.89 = 39.78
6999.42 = 38.88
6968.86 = 39.69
